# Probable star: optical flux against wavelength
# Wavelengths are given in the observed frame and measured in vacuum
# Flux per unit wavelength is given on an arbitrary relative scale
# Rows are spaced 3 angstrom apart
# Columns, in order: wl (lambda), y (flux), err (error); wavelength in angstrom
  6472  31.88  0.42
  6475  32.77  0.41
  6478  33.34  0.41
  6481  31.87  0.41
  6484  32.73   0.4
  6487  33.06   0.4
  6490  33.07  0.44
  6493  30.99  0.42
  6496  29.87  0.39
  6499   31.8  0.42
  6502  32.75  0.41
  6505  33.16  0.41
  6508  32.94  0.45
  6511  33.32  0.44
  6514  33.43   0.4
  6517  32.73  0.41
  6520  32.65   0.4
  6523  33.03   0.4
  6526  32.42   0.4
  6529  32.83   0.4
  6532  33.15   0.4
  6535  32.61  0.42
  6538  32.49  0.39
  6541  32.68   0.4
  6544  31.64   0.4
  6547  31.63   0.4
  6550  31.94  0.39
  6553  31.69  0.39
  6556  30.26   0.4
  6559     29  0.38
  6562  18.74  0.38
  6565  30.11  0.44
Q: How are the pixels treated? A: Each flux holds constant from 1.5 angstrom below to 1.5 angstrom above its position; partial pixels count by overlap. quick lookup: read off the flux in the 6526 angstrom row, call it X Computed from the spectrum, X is 32.42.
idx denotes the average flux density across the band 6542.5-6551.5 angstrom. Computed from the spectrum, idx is 31.7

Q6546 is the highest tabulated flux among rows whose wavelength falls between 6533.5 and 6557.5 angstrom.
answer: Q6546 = 32.68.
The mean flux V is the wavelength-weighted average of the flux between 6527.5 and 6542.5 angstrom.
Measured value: 32.8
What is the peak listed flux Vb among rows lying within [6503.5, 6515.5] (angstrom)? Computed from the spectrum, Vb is 33.43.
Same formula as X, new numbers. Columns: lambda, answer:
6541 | 32.68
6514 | 33.43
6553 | 31.69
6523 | 33.03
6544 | 31.64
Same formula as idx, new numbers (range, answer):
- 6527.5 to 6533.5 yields 33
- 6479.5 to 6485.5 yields 32.3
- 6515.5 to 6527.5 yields 32.7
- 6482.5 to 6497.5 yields 31.9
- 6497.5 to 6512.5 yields 32.8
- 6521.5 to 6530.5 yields 32.8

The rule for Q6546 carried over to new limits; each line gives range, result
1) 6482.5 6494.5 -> 33.07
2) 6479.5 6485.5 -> 32.73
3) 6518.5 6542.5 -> 33.15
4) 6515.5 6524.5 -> 33.03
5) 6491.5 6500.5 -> 31.8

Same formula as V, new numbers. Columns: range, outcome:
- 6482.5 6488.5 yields 32.9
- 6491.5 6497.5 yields 30.4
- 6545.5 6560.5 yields 30.9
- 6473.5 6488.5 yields 32.8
